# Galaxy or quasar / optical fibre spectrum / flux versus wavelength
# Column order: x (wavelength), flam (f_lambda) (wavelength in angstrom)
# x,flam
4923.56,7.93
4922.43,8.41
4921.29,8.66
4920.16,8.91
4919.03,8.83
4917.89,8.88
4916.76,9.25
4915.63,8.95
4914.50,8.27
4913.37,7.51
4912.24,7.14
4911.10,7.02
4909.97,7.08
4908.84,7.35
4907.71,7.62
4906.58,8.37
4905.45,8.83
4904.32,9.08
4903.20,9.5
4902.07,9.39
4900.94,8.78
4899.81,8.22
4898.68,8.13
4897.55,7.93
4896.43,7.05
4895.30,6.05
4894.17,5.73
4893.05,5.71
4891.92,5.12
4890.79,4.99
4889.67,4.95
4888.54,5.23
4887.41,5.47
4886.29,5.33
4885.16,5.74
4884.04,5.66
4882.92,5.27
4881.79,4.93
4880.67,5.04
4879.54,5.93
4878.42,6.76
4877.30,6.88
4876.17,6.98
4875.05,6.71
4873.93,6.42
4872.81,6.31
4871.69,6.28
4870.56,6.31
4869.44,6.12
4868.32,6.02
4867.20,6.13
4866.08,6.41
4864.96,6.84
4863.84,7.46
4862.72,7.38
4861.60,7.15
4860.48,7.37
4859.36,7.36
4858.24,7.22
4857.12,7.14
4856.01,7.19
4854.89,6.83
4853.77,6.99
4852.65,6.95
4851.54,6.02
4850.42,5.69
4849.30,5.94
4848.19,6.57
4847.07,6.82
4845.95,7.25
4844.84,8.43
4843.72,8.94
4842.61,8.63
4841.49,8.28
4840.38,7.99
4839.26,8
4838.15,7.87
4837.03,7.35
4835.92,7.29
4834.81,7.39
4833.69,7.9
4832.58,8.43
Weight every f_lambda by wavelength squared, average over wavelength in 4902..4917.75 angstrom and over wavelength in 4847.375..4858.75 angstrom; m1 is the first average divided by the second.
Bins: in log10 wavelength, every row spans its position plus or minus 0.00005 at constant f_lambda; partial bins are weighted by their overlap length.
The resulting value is 1.3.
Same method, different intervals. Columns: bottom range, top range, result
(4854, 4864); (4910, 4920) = 1.16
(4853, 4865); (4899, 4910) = 1.20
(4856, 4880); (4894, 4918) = 1.21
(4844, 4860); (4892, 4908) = 1.15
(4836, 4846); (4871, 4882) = 0.79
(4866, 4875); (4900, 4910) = 1.38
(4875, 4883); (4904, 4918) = 1.35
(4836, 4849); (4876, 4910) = 0.89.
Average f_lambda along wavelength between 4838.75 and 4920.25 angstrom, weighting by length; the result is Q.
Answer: 7.04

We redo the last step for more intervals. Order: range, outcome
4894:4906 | 8.14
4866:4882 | 6.24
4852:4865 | 7.16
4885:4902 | 6.4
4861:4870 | 6.69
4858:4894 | 6.16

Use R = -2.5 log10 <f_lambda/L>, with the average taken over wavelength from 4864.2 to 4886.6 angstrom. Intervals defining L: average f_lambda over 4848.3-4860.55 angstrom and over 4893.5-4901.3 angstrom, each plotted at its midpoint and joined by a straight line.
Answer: 0.15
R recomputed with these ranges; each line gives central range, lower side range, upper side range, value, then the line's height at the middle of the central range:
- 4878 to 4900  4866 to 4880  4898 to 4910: 0.25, 7.46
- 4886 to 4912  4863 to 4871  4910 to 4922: 0.09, 7.67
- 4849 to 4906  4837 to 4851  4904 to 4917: 0.17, 7.76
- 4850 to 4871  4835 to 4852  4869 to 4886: -0.01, 6.74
